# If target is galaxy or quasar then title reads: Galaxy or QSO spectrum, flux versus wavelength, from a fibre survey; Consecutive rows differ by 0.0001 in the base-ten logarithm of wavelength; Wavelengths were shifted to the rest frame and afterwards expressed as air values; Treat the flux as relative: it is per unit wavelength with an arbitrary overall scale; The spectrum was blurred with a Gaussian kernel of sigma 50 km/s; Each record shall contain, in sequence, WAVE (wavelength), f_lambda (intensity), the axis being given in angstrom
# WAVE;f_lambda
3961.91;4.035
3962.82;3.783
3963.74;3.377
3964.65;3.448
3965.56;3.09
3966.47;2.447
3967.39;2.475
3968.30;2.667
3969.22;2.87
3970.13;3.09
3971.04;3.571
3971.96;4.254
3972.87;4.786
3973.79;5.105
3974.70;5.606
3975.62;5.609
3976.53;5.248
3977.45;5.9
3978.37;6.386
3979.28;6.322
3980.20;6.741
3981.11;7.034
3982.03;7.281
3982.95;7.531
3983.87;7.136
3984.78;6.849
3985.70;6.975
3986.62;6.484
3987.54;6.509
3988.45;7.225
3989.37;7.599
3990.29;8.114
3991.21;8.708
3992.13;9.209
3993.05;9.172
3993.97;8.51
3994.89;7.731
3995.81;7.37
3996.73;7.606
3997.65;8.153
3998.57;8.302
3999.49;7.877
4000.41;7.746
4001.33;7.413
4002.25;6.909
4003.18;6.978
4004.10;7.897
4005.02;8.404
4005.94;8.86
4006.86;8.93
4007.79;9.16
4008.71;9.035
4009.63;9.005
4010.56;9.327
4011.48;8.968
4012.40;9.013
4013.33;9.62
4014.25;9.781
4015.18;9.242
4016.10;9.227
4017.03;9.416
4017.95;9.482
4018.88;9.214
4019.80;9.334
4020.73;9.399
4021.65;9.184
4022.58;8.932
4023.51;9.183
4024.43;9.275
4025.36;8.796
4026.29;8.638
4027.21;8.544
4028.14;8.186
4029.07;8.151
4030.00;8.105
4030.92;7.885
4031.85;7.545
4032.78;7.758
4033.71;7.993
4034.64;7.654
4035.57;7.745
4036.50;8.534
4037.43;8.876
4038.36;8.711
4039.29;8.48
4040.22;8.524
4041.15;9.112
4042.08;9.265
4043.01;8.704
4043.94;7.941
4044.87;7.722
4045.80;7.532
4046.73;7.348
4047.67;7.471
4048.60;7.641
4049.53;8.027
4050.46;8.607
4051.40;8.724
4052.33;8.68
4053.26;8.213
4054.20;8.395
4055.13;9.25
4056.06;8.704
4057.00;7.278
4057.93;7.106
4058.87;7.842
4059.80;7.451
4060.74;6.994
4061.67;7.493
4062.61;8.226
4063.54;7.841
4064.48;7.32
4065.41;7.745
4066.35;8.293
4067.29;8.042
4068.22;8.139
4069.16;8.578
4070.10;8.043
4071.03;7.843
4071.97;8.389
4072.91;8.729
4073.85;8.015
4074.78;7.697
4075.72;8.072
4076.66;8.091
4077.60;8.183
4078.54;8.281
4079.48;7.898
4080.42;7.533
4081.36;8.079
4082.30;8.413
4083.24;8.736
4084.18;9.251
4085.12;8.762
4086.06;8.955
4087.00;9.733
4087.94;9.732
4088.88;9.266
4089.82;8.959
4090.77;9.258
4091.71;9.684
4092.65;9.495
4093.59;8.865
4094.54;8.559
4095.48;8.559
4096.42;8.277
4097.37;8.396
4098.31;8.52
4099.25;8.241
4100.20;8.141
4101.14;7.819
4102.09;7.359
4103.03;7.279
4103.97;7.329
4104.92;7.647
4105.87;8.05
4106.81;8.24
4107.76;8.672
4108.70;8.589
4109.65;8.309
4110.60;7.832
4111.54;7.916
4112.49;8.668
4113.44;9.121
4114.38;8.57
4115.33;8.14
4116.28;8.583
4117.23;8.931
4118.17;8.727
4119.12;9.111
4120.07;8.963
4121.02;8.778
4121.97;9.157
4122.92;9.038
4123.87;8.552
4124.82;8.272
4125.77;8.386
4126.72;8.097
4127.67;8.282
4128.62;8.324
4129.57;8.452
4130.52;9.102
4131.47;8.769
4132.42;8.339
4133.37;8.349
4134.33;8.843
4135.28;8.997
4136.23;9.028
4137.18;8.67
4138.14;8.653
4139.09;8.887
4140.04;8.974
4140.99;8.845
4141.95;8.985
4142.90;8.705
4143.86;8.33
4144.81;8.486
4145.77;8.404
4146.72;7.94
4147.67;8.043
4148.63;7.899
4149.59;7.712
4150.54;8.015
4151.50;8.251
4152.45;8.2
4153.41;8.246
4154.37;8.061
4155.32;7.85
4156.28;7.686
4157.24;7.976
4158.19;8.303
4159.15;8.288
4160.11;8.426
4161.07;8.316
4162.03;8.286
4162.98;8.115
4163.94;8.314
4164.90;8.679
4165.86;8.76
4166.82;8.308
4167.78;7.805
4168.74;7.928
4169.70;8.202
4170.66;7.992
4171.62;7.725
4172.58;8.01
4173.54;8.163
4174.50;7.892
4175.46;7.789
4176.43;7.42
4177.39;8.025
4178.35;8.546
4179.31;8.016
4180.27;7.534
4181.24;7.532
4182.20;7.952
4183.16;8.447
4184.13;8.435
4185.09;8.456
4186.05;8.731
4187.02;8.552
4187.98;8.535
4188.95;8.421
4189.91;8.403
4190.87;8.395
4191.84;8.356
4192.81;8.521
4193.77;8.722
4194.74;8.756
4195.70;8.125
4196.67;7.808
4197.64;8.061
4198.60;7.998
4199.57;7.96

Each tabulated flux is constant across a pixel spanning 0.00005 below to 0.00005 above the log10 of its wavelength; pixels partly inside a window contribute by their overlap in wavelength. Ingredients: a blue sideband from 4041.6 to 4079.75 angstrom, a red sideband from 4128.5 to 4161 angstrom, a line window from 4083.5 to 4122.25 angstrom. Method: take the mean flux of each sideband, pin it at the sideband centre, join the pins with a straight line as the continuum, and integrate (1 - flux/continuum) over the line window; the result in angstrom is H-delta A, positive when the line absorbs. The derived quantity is -1.7 angstrom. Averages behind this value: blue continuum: 8.05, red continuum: 8.41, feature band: 8.59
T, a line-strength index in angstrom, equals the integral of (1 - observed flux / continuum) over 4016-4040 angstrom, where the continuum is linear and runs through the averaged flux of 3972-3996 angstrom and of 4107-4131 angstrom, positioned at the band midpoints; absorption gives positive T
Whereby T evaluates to -3.74 angstrom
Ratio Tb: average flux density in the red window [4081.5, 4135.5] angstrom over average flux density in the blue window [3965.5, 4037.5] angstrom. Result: 1.1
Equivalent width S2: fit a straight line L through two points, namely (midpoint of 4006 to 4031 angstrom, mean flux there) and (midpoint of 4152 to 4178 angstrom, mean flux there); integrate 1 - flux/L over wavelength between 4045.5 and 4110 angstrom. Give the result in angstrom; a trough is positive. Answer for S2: 3.0 angstrom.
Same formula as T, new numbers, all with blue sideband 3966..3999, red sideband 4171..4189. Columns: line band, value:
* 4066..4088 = -3.7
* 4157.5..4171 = -0.5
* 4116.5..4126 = -1.5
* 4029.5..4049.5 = -3.8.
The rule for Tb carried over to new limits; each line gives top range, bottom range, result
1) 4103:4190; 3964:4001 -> 1.34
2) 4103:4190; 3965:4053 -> 1.09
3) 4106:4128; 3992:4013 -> 1.03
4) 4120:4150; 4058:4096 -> 1.02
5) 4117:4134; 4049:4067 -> 1.08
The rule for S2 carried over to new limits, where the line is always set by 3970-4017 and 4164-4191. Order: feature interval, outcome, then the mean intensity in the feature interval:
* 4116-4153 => -2.6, 8.57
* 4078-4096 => -2.3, 8.84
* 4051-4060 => -0.5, 8.19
